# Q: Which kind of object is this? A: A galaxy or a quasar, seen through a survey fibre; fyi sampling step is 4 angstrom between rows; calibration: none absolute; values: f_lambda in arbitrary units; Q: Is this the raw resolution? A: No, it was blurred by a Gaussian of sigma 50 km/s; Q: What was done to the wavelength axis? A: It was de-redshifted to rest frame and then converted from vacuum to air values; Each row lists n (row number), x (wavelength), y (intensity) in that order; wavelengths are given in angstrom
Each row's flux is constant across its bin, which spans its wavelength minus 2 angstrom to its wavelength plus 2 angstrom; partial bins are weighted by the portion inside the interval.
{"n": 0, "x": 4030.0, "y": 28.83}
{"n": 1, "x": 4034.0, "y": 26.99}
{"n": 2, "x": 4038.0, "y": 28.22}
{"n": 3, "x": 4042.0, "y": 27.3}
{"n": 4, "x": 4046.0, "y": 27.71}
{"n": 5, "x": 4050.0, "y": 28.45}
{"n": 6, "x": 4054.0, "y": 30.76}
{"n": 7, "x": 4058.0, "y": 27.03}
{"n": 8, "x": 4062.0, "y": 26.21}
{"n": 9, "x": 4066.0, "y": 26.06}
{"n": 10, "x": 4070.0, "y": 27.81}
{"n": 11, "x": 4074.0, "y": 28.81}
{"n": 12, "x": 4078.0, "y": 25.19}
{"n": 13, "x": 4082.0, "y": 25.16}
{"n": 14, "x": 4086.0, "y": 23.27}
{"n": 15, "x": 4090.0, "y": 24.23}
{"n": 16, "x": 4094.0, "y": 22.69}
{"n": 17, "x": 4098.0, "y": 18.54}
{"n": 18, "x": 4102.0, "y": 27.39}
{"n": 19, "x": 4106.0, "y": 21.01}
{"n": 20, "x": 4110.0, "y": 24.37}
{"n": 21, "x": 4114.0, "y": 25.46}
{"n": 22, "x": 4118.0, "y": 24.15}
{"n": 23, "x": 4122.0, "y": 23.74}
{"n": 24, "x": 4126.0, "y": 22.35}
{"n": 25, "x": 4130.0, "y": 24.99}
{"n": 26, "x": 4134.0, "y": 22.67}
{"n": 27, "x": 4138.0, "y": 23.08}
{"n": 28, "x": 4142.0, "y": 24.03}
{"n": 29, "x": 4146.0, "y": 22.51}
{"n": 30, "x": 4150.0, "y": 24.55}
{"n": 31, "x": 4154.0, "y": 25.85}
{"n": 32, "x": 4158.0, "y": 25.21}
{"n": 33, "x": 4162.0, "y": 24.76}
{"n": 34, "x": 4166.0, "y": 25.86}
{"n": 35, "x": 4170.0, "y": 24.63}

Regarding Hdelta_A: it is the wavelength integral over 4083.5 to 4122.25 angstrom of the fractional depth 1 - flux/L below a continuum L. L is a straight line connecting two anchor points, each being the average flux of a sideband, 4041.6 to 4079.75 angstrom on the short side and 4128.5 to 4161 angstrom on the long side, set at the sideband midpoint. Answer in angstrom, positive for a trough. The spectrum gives 3.5 angstrom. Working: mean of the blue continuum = 27.6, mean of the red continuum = 24.1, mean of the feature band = 23.5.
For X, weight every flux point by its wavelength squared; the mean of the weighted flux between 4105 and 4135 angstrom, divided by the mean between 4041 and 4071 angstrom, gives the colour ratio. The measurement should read 0.88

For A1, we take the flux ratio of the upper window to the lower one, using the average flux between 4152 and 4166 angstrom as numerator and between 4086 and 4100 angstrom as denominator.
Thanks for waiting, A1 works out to 1.15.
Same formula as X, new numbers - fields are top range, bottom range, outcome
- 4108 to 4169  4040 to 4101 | 0.97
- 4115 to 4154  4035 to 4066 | 0.89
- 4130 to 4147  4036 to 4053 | 0.87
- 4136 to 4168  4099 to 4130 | 1.04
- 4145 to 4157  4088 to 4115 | 1.08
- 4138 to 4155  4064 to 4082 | 0.93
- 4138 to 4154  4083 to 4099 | 1.09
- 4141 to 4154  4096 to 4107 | 1.09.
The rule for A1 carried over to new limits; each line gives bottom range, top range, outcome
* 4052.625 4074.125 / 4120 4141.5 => 0.85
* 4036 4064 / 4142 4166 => 0.88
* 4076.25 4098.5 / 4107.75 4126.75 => 1.03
